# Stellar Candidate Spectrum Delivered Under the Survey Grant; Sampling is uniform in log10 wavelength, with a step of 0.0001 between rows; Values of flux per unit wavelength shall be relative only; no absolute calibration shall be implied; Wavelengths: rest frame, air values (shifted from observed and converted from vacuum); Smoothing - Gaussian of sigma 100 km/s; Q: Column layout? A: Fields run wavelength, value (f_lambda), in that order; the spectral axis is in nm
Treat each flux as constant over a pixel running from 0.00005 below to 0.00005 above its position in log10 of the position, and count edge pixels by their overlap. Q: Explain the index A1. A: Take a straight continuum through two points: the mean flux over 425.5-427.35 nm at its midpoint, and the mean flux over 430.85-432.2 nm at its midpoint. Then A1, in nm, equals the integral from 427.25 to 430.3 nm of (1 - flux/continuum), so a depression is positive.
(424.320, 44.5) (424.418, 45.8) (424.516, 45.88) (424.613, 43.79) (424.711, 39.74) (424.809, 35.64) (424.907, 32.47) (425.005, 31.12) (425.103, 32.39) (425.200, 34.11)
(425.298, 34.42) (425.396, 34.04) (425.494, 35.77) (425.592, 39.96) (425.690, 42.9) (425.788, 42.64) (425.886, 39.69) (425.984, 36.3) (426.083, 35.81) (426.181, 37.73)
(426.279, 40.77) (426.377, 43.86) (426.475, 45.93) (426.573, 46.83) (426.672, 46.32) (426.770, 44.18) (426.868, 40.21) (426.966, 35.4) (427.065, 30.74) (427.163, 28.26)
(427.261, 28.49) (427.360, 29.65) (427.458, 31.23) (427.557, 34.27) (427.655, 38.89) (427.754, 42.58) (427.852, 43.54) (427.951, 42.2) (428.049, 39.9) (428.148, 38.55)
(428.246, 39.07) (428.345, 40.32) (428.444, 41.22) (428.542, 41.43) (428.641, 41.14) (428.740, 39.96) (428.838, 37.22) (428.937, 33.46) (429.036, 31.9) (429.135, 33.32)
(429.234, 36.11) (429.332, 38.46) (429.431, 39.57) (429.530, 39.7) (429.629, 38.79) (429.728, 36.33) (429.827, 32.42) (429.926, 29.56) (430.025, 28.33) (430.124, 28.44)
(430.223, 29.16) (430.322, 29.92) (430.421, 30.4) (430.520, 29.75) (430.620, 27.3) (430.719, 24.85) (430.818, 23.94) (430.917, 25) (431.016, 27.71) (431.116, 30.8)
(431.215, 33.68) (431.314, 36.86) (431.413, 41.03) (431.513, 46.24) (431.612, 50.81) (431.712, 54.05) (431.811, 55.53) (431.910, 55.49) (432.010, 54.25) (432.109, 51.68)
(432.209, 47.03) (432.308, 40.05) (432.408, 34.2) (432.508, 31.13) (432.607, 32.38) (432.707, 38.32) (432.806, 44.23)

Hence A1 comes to 0.337 nm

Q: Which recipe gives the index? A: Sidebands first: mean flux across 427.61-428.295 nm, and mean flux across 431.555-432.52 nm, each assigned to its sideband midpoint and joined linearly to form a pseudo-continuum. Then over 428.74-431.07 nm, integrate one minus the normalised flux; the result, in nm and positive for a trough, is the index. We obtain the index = 0.64 nm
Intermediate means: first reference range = 40.7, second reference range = 48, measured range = 32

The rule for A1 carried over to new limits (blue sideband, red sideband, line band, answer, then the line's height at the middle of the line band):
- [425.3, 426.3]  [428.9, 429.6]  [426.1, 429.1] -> -0.101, 37.2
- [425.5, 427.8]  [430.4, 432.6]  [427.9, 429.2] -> 0.002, 38.5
